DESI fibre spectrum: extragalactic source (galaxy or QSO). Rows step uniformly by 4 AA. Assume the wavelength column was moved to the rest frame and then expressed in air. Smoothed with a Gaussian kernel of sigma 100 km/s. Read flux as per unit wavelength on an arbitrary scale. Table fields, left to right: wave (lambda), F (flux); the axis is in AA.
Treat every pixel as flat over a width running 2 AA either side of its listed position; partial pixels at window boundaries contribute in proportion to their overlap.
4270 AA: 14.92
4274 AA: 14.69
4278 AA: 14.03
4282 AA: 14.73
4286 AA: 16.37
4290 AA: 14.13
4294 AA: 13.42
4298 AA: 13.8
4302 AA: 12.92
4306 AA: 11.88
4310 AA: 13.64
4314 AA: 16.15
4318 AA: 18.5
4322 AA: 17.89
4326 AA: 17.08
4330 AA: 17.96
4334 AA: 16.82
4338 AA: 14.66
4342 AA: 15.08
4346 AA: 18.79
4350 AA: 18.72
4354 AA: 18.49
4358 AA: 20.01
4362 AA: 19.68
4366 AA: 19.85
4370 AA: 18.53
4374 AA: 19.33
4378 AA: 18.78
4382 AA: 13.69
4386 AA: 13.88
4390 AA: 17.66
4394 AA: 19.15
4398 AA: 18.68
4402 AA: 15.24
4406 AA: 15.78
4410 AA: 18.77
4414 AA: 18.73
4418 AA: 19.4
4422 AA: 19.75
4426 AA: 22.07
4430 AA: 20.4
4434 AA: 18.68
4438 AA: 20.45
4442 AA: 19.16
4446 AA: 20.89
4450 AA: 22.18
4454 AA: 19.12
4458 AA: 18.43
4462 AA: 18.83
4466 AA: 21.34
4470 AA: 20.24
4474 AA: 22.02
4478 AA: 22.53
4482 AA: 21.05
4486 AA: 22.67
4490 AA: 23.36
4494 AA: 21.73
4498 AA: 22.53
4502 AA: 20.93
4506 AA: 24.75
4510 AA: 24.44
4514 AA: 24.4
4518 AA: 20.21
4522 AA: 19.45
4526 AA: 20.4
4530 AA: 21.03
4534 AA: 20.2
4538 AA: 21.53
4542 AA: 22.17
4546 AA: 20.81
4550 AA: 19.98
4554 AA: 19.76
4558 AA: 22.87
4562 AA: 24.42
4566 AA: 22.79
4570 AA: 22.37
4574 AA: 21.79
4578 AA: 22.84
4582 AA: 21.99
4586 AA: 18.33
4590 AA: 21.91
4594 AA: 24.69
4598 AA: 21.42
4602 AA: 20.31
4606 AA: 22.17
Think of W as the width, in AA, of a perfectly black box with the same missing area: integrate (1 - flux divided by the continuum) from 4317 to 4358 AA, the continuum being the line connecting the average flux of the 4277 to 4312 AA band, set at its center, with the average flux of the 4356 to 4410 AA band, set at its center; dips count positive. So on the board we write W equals -4.6 AA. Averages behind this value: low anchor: 13.9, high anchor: 17.8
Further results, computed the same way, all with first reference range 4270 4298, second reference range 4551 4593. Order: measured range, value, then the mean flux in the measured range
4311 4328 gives -1.9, 17.2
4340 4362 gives -2.8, 18.4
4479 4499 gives -2.5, 22.3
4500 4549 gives -2.3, 21.7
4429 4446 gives -1.2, 19.8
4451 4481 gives -1.9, 20.4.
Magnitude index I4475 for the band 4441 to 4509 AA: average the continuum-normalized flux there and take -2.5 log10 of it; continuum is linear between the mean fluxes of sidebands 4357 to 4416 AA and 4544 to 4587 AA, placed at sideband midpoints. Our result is -0.08 mag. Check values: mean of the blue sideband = 17.8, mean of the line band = 21.4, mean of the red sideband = 21.7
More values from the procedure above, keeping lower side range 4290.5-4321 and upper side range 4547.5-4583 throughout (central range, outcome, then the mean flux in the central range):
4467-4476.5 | -0.10 mag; 21.2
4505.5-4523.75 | -0.10 mag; 22.5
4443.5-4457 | -0.10 mag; 20.5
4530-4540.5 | 0.01 mag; 21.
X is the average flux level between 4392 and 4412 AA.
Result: 17.5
